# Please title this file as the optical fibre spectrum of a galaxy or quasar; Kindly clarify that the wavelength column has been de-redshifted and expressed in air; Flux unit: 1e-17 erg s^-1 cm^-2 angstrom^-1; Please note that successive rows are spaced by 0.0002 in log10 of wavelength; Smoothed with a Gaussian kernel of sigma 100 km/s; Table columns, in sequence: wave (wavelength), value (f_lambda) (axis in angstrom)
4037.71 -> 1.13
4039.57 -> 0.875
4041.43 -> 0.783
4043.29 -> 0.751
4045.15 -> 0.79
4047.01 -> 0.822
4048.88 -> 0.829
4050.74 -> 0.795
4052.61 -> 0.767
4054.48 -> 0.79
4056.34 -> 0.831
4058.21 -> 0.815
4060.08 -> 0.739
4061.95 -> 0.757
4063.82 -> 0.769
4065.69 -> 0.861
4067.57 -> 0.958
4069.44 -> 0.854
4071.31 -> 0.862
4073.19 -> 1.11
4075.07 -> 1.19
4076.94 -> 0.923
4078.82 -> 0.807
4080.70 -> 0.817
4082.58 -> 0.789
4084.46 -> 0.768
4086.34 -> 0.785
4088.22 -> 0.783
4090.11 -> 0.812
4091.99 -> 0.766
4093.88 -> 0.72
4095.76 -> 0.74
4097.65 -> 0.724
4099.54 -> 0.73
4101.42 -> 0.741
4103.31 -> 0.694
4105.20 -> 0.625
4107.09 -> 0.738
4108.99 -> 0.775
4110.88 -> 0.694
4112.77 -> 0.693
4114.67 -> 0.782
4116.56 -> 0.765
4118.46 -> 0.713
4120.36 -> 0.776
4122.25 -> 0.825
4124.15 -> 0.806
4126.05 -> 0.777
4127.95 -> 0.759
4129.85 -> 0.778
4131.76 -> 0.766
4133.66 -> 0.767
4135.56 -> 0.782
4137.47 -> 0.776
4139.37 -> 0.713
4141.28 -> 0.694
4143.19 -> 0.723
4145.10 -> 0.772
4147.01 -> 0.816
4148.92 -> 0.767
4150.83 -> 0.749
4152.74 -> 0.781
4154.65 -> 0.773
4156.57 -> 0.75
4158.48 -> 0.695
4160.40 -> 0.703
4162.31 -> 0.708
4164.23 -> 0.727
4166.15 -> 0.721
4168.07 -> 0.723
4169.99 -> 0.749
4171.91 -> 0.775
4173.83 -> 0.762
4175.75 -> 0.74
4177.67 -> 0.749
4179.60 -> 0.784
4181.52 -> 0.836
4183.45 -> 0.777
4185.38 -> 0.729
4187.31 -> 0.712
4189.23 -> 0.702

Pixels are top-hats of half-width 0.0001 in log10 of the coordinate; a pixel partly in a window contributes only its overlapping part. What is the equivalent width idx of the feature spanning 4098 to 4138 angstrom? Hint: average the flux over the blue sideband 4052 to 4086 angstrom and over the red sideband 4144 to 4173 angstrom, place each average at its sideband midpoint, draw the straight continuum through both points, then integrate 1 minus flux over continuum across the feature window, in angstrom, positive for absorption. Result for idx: 2.3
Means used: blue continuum 0.856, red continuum 0.747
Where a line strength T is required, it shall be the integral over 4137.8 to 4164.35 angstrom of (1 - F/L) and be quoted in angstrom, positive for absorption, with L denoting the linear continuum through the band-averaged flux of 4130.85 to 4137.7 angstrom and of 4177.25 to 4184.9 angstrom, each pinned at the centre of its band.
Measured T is 1.2 angstrom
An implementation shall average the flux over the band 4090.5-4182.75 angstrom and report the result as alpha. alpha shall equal 0.749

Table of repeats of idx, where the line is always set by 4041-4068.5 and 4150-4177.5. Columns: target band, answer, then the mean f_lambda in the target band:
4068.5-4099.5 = -2.0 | 0.837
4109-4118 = 0.4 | 0.737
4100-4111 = 0.9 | 0.713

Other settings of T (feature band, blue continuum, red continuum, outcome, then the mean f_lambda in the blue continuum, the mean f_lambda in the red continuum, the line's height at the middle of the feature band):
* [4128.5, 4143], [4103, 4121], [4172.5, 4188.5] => -0.3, 0.725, 0.761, 0.738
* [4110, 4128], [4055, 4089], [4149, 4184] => 1.0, 0.856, 0.75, 0.804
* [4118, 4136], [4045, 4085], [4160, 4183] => 0.3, 0.849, 0.75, 0.792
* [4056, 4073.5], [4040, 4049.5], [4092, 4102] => -1.7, 0.798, 0.734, 0.774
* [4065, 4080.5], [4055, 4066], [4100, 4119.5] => -3.3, 0.792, 0.722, 0.775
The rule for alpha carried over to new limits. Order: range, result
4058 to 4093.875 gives 0.848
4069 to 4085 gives 0.907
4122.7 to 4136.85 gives 0.778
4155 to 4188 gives 0.744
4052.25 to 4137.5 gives 0.794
